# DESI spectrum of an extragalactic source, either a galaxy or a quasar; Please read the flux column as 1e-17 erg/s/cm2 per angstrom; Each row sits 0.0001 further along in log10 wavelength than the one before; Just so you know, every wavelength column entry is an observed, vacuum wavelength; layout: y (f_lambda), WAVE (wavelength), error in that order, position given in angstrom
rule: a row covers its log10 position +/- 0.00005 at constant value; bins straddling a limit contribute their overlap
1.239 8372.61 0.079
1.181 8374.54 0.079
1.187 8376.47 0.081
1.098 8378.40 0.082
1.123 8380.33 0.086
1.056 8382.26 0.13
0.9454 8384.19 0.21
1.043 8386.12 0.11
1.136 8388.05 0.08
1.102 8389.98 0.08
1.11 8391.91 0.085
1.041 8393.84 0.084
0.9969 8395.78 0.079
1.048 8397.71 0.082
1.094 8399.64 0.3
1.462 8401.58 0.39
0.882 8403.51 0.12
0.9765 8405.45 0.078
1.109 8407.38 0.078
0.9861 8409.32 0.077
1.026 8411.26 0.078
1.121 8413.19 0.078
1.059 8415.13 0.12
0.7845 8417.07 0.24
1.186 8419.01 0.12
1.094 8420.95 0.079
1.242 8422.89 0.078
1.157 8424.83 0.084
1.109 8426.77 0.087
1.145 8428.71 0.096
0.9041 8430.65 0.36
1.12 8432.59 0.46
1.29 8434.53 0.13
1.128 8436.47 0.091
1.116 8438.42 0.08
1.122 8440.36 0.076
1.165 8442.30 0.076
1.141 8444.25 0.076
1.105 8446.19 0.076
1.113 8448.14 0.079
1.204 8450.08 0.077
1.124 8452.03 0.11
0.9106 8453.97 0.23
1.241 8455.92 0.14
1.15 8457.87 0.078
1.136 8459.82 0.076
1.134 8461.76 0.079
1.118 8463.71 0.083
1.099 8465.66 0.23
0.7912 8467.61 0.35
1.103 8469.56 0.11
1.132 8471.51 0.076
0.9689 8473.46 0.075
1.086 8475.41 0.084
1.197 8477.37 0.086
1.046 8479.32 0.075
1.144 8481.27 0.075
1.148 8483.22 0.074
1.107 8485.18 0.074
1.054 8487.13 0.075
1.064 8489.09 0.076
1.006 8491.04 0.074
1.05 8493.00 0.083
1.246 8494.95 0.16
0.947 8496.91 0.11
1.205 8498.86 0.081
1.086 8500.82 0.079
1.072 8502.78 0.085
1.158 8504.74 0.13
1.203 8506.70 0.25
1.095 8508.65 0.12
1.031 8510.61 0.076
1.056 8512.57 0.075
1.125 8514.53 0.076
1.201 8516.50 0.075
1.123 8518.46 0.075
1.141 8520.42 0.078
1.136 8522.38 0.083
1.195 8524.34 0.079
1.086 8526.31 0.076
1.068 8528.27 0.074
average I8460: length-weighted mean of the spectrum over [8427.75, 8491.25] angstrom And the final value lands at 1.1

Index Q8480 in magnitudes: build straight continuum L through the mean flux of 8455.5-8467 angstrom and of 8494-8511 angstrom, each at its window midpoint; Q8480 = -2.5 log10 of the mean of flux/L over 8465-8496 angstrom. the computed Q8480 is 0.05 mag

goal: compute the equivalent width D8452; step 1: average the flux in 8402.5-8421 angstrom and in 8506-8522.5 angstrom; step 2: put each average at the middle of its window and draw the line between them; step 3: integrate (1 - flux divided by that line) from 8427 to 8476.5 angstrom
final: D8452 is -2.0 angstrom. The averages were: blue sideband 1.02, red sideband 1.12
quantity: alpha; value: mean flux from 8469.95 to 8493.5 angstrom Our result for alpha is 1.08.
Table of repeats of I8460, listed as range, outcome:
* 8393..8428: 1.08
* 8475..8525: 1.11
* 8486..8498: 1.06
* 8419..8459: 1.13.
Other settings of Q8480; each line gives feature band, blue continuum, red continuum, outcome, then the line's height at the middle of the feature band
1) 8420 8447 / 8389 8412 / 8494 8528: -0.05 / 1.09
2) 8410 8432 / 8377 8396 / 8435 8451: 0.04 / 1.11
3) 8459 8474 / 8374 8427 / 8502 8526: 0.05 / 1.11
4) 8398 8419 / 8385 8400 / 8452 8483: 0.02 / 1.07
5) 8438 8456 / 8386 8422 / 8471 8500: -0.04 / 1.08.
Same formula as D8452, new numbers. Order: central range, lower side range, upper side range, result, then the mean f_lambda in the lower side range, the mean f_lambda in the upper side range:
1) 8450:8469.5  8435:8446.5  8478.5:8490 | 0.6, 1.14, 1.09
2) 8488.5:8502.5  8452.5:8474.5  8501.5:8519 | 0.2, 1.07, 1.12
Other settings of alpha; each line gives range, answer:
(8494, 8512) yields 1.11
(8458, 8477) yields 1.07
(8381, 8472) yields 1.09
